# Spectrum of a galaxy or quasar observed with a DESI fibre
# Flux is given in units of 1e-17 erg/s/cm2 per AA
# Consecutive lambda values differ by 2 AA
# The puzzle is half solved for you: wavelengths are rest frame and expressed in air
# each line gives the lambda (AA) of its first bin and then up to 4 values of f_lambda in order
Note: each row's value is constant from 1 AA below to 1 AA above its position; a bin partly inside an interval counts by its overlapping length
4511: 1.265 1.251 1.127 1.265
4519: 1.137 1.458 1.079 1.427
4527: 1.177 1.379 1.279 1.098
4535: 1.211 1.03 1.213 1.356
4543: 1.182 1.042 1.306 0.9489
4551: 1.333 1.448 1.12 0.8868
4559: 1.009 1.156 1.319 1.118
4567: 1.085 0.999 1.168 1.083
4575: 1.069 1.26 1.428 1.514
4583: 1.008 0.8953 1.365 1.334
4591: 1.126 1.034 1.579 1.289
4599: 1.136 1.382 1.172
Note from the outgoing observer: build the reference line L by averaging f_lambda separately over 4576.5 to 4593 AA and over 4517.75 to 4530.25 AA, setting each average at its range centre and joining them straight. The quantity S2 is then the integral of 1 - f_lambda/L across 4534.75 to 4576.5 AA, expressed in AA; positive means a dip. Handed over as 3.5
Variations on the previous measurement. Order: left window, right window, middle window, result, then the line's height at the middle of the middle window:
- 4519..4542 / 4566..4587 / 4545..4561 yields 0.8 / 1.2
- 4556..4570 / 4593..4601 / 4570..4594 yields 0.3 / 1.21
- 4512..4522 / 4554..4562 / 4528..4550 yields -0.9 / 1.14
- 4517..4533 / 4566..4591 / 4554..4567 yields 1.2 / 1.21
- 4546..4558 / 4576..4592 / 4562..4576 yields 1.0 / 1.21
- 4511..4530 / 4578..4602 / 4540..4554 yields 0.3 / 1.26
